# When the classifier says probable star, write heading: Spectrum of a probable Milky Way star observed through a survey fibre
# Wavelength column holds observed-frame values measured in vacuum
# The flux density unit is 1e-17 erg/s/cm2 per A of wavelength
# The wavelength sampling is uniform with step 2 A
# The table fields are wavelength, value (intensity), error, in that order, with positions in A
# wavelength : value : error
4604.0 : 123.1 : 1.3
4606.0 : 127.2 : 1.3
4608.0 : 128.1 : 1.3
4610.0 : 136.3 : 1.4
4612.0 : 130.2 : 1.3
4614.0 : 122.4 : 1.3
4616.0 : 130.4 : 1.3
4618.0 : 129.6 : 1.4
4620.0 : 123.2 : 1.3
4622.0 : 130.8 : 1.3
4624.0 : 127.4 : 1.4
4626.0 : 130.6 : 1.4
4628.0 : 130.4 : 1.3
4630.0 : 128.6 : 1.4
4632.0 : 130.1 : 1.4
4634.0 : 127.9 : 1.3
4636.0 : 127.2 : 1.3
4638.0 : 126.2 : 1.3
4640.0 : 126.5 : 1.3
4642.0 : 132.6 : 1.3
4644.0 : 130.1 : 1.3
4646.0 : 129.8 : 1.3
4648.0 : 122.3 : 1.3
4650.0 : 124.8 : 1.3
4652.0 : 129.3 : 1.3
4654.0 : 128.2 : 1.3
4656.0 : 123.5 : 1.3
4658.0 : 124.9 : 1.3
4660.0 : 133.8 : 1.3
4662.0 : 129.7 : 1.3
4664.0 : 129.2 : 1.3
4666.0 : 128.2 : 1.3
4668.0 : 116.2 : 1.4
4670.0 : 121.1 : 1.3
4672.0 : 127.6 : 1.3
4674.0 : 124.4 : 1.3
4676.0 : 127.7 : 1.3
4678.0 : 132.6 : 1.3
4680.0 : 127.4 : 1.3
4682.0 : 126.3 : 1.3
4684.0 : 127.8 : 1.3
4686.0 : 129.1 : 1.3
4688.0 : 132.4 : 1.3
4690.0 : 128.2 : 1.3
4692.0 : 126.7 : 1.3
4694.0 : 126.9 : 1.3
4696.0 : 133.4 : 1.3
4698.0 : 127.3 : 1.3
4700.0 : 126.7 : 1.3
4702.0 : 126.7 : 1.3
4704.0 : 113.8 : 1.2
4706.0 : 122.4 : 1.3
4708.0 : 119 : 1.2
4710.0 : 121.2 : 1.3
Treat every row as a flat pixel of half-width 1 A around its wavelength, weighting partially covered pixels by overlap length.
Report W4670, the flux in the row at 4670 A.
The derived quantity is 121.1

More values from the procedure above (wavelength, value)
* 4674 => 124.4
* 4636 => 127.2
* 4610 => 136.3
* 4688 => 132.4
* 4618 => 129.6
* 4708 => 119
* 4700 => 126.7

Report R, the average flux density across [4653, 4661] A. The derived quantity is 128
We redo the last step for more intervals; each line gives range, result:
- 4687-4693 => 129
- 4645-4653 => 127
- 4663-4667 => 129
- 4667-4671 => 119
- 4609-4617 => 130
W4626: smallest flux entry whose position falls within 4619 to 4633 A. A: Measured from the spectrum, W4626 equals 123.2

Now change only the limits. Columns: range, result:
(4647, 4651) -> 122.3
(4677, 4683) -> 126.3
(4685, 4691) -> 128.2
